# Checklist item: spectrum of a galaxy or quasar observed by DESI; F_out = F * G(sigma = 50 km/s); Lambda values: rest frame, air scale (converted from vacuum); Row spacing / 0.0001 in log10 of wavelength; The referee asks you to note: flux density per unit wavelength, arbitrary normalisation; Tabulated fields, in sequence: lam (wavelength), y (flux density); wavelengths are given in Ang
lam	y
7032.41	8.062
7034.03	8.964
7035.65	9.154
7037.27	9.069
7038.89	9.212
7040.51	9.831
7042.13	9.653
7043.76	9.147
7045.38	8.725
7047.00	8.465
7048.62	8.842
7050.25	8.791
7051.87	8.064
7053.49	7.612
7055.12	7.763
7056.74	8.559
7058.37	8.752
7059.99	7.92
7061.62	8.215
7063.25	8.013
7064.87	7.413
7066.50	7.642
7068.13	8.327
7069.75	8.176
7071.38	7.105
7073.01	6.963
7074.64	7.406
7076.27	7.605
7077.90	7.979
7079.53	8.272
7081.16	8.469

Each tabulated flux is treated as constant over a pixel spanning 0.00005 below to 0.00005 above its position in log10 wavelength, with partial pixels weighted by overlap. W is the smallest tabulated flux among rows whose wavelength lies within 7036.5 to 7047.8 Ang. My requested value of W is 8.465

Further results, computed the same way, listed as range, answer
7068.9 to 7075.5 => 6.963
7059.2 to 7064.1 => 7.92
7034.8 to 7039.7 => 9.069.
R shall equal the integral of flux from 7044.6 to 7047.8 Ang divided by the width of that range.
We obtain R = 8.6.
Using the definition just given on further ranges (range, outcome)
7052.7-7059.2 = 8.17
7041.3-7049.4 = 8.97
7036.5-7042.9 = 9.45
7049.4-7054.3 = 8.16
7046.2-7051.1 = 8.69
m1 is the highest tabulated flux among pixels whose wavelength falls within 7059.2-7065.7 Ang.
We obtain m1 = 8.215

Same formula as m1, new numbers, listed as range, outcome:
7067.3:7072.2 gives 8.327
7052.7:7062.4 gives 8.752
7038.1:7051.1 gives 9.831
